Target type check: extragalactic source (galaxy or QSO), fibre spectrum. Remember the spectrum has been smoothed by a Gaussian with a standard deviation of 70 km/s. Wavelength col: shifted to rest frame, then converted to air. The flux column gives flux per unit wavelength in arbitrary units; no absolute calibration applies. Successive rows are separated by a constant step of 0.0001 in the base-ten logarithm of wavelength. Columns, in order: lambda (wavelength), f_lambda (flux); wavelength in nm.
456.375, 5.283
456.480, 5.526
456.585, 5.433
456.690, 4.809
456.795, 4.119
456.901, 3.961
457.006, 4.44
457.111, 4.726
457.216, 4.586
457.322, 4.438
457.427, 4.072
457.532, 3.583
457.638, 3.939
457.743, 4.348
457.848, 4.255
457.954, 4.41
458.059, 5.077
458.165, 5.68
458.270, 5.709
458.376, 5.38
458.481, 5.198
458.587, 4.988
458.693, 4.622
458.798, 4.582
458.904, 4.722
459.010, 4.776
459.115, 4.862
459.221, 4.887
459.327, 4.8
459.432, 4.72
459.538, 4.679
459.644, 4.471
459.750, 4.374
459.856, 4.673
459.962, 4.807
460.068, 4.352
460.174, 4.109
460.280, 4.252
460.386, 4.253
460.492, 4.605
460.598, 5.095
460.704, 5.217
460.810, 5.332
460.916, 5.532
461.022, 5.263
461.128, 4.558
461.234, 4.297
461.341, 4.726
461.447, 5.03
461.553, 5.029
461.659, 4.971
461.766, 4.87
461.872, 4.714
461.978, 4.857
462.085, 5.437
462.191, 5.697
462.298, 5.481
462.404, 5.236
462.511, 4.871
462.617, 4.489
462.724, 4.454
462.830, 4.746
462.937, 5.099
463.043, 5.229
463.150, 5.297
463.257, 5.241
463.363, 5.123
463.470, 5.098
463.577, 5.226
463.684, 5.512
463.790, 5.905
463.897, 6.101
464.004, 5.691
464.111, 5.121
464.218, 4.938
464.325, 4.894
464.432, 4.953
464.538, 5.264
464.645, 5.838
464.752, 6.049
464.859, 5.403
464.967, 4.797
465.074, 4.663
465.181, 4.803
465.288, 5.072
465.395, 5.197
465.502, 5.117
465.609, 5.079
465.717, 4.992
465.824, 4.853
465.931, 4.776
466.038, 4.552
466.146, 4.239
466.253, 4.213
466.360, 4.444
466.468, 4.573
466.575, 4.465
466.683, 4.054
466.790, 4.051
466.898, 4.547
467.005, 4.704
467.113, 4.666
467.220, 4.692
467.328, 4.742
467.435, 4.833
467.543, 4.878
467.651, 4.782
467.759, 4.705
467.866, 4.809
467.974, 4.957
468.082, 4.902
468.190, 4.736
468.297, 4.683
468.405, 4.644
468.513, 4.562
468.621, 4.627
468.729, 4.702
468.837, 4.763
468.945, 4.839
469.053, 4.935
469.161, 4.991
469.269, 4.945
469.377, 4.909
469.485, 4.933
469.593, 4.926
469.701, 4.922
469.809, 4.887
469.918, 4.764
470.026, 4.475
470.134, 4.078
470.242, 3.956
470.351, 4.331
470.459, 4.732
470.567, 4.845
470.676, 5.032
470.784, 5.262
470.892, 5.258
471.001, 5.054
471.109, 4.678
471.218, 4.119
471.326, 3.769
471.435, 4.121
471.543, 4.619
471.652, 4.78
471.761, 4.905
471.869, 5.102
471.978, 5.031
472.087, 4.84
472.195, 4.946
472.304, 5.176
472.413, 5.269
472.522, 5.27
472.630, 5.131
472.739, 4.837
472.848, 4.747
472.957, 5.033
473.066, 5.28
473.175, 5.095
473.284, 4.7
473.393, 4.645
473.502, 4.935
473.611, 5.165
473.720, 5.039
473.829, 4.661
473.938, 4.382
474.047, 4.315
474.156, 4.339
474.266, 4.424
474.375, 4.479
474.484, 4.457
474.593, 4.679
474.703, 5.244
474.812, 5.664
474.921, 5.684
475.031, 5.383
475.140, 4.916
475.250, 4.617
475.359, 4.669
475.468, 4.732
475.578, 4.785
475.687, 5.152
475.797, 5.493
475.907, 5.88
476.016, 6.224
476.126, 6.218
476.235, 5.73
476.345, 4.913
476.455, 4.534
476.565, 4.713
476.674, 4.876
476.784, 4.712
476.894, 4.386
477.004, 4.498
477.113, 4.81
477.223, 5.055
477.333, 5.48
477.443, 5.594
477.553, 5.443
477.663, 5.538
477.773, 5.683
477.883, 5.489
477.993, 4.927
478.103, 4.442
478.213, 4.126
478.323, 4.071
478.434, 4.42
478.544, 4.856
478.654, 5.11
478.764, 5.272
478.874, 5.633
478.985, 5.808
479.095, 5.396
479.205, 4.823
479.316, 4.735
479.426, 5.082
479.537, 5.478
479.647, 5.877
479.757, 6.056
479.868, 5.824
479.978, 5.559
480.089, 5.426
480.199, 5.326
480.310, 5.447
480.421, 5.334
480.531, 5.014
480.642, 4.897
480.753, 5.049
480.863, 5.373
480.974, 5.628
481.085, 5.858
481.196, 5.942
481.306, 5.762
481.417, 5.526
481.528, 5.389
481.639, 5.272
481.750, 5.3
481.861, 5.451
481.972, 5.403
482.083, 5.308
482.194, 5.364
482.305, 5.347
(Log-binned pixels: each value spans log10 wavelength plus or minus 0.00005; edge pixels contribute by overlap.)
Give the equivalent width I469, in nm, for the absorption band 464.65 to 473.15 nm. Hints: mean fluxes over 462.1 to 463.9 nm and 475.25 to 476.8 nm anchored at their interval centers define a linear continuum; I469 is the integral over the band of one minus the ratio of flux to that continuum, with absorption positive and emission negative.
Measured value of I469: 0.66 nm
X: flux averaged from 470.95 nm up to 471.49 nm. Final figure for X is 4.35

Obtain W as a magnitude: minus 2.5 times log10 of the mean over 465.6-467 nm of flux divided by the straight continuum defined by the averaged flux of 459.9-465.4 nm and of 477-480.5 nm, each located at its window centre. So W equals 0.13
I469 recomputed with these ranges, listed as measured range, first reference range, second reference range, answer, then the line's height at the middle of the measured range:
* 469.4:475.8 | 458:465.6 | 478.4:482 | 0.50 nm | 5.23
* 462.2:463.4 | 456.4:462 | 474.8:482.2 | -0.05 nm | 4.83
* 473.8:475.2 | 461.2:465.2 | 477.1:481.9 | 0.11 nm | 5.24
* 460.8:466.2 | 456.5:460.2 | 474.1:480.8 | -0.35 nm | 4.78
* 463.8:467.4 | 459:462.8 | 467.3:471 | -0.08 nm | 4.8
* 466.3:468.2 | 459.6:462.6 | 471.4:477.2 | 0.10 nm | 4.9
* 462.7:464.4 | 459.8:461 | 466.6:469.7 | -0.18 nm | 4.75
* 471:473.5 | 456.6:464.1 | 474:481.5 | 0.12 nm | 5.07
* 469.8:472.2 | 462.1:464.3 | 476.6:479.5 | 0.21 nm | 5.11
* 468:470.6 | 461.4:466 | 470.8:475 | 0.13 nm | 4.96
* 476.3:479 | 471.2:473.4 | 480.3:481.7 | 0.12 nm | 5.2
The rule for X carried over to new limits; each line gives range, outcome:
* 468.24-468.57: 4.64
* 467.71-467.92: 4.77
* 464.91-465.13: 4.72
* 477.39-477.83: 5.56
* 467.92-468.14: 4.91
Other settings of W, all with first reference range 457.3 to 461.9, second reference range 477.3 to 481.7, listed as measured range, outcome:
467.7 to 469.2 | 0.05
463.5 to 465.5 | -0.09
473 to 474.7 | 0.09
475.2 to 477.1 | 0.03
